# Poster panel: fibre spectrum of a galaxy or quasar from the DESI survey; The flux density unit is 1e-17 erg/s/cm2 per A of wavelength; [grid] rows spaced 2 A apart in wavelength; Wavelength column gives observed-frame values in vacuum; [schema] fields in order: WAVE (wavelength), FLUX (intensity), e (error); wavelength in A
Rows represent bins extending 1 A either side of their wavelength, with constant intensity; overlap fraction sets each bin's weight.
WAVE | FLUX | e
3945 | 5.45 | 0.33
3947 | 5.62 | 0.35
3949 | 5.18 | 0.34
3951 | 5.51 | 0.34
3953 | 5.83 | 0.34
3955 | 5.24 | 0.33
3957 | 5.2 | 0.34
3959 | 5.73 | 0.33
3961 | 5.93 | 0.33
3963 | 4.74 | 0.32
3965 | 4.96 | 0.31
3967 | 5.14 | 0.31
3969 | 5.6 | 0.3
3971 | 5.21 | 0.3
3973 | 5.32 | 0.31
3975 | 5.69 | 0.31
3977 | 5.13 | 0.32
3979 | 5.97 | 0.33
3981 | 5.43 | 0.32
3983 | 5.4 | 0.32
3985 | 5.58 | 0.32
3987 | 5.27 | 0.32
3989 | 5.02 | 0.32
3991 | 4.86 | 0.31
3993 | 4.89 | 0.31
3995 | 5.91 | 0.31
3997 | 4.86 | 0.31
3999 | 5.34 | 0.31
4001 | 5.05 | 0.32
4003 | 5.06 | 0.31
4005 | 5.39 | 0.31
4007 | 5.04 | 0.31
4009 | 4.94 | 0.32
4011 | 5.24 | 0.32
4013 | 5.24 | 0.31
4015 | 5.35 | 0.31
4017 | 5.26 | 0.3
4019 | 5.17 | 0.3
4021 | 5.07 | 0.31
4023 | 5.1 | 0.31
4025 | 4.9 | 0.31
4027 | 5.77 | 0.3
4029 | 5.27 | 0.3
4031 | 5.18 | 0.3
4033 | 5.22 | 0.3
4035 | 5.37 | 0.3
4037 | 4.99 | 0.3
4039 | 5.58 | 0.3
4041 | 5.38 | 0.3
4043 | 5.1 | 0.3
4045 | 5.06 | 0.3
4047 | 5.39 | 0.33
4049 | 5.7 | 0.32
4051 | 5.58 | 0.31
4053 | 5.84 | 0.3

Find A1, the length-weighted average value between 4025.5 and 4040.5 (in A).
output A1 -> 5.33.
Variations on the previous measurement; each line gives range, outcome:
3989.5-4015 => 5.16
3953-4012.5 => 5.29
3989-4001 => 5.15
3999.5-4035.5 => 5.2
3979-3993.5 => 5.27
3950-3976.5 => 5.39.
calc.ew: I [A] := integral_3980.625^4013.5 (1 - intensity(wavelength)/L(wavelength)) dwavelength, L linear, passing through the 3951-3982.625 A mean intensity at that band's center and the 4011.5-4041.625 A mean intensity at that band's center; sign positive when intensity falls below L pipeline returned 0.8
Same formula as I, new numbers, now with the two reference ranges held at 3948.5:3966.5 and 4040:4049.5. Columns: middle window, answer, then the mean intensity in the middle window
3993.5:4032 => 0.8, 5.21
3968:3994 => 0.1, 5.34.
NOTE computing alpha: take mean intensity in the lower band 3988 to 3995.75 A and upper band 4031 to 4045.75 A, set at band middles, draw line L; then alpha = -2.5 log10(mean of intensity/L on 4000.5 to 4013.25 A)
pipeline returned 0.01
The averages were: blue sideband 5.15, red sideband 5.24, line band 5.13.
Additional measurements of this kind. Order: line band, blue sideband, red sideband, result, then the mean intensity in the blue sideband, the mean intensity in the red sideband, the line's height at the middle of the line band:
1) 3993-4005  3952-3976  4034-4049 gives 0.02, 5.38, 5.3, 5.34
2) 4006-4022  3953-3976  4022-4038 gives 0.02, 5.36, 5.22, 5.26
